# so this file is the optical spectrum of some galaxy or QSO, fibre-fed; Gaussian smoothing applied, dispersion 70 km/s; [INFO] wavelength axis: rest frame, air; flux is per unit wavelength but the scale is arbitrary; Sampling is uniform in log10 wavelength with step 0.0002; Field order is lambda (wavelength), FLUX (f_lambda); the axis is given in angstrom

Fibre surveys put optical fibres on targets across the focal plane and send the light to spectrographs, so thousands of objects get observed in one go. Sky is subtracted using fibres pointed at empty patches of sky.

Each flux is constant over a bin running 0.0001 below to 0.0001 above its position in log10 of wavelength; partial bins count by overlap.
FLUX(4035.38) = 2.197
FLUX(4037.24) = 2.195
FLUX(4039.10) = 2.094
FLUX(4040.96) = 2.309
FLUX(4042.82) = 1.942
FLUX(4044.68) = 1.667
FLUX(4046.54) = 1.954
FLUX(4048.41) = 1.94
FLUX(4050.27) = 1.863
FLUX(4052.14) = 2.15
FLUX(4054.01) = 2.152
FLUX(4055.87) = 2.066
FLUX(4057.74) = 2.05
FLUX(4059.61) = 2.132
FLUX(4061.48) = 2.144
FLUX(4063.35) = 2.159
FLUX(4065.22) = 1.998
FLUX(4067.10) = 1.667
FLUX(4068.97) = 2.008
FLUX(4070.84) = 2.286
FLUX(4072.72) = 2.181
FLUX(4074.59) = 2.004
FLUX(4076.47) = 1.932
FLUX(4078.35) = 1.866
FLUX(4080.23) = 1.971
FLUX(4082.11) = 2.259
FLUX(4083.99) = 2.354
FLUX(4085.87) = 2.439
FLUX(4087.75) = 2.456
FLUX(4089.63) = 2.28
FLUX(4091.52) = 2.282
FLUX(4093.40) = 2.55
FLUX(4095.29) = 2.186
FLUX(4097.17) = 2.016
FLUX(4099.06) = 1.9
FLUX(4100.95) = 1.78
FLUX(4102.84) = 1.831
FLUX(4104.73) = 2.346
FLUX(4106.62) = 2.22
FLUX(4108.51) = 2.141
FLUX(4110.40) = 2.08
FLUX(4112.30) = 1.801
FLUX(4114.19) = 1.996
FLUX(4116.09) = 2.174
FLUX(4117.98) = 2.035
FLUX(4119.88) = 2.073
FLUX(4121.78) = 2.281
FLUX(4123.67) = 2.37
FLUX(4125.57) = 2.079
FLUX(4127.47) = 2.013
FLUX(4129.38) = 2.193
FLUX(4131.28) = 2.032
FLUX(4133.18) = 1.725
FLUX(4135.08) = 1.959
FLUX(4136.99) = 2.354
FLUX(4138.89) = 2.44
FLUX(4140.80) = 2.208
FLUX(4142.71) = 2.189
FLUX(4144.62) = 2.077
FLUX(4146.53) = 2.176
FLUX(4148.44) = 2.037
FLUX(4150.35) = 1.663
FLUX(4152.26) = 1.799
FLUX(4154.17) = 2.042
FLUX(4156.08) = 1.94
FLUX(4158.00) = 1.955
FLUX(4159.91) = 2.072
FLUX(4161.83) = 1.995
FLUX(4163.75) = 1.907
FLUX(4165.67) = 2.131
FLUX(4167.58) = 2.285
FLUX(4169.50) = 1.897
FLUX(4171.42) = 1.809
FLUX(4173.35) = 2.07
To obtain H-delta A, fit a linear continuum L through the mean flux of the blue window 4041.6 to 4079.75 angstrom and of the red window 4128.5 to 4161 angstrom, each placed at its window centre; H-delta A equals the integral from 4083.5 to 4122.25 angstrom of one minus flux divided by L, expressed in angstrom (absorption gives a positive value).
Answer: -2.3 angstrom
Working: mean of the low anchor 2.01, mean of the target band 2.15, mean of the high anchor 2.05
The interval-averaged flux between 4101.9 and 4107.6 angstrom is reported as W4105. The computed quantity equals 2.13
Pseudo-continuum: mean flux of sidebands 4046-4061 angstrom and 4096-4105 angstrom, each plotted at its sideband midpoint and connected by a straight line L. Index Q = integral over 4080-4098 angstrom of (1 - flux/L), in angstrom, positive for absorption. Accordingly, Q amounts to -2.9 angstrom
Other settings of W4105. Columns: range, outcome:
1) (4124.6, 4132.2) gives 2.08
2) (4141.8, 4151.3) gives 2.03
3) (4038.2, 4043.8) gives 2.11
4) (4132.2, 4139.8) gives 2.12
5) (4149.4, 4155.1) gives 1.84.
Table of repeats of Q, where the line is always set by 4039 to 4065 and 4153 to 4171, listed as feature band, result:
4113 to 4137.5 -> -0.8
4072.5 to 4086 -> -0.5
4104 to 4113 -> -0.4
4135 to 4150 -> -1.1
